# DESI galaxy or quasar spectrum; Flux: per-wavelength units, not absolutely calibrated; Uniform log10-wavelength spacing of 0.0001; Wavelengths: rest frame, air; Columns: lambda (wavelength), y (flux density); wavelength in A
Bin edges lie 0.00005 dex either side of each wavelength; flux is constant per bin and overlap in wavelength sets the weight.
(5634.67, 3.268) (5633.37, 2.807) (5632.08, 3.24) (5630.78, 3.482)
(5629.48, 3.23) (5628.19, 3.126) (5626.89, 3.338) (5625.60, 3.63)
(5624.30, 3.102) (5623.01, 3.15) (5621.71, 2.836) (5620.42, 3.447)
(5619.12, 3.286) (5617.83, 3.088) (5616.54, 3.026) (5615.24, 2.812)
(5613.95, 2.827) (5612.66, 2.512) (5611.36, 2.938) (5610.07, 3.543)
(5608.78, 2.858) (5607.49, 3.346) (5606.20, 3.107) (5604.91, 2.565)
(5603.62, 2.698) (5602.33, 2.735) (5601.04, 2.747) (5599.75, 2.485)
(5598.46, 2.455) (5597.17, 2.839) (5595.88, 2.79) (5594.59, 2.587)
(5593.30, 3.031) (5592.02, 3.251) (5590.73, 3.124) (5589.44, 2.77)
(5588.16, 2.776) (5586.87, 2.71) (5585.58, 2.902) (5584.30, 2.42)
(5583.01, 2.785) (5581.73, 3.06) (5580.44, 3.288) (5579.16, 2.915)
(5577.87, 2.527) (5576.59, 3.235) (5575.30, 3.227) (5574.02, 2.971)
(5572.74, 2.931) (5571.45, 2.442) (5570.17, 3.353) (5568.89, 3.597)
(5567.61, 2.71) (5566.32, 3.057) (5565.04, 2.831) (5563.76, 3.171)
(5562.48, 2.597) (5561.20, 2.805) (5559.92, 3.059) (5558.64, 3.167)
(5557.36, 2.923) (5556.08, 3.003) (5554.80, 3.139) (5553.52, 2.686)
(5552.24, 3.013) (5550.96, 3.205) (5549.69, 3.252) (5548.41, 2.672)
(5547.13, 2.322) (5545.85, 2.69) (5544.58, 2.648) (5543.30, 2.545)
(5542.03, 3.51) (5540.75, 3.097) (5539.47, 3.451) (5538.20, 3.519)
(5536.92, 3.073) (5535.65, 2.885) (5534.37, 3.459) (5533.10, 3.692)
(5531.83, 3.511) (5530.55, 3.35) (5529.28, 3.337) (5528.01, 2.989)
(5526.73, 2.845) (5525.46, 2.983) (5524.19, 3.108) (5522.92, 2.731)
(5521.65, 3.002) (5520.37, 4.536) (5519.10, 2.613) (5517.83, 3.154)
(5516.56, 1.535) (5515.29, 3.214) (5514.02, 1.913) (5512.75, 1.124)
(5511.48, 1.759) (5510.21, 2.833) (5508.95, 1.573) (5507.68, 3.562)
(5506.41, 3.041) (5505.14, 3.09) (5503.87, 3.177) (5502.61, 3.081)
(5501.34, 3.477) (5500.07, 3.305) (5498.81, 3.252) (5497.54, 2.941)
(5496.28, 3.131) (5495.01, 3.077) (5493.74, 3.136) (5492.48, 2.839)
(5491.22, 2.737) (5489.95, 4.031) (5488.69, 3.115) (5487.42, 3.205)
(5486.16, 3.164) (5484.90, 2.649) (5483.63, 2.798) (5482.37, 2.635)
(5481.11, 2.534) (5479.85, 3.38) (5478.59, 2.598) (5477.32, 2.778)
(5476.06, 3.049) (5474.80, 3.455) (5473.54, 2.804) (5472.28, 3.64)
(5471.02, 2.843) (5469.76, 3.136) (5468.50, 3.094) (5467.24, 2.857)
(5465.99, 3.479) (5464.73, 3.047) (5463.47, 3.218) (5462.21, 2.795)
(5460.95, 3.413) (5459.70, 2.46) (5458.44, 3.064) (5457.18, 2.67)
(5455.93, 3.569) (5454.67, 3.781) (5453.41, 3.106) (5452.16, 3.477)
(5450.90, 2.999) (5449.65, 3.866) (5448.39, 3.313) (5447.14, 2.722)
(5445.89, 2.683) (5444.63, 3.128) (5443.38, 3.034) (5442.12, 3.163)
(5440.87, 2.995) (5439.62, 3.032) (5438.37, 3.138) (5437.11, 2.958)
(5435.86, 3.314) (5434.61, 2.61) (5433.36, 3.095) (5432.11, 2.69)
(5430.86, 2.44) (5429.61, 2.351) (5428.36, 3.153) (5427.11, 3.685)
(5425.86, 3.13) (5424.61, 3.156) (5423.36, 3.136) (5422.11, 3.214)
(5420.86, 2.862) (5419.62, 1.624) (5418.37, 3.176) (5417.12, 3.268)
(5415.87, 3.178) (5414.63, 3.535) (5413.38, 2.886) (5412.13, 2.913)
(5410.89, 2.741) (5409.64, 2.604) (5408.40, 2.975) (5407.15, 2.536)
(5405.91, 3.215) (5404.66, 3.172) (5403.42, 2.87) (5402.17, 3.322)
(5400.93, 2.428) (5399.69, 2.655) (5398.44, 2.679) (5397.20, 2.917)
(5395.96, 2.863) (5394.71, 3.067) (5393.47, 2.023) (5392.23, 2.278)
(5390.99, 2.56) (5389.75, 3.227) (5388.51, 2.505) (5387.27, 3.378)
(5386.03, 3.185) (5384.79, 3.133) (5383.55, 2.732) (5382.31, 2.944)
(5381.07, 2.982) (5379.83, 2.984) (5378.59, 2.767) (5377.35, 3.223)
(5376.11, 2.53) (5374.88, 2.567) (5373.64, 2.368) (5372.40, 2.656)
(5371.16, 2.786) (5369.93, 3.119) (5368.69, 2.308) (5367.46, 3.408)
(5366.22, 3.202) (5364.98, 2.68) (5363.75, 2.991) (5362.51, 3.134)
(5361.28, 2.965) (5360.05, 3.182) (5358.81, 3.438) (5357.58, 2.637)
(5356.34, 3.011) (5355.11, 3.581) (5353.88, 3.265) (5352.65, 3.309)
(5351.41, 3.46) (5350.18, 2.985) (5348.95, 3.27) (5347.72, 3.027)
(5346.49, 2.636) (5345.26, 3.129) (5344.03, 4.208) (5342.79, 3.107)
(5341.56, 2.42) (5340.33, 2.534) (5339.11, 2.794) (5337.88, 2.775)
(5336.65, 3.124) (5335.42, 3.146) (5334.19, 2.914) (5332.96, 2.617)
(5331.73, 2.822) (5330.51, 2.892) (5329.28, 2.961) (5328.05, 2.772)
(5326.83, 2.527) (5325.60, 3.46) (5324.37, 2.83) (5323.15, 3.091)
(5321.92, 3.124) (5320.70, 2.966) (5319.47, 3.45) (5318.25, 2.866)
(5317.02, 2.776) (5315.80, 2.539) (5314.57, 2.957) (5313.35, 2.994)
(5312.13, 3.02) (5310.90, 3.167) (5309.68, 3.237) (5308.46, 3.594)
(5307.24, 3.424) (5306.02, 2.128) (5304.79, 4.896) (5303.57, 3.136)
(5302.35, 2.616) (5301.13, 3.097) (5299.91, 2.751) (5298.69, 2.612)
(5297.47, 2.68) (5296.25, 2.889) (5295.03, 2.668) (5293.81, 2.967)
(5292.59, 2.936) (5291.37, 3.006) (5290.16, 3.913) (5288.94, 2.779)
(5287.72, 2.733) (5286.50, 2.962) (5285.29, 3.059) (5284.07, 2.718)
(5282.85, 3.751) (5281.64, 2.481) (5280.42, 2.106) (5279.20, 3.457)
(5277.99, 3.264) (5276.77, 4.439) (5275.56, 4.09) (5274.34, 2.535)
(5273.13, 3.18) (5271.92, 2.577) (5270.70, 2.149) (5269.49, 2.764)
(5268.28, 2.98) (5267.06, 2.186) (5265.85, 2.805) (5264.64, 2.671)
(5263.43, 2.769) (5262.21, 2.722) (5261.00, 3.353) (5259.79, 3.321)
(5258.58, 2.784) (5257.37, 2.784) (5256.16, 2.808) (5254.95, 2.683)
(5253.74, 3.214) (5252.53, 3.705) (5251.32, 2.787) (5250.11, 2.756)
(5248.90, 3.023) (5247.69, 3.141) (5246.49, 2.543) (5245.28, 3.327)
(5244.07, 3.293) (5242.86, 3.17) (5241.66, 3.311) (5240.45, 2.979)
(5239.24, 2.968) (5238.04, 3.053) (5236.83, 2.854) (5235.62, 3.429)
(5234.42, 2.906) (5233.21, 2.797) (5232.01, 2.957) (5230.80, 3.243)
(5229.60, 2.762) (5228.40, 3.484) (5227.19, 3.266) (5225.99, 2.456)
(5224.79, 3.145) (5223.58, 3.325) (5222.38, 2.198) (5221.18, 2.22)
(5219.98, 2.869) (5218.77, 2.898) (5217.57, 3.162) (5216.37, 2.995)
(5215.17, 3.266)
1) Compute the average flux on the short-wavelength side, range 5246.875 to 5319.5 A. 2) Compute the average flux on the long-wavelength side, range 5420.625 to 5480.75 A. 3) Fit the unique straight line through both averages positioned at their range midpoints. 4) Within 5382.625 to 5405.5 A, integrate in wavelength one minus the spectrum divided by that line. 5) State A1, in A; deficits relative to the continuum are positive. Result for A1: 1.6 A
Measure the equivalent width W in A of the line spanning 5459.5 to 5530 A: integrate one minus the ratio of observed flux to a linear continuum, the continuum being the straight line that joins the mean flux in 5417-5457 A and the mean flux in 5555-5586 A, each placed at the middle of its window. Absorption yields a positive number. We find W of 1.4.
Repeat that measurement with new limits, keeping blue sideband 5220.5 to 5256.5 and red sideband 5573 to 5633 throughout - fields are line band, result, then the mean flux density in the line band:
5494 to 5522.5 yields 1.34 A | 2.84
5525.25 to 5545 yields -1.41 A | 3.19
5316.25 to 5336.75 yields 0.25 A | 2.95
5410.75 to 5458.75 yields -1.08 A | 3.05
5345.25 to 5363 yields -0.88 A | 3.14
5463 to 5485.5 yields -0.13 A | 3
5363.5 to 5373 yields 0.31 A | 2.89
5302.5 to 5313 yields -1.04 A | 3.29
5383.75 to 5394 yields 0.67 A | 2.79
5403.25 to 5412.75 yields 0.34 A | 2.88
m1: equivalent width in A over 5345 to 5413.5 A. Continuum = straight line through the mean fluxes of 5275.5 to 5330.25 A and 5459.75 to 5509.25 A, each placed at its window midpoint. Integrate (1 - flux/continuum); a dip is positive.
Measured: 3.1 A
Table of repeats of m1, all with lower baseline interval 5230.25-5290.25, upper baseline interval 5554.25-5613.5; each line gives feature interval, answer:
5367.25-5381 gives 0.9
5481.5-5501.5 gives -1.0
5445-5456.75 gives -1.3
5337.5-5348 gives 0.1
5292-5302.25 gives 0.6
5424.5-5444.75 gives -0.3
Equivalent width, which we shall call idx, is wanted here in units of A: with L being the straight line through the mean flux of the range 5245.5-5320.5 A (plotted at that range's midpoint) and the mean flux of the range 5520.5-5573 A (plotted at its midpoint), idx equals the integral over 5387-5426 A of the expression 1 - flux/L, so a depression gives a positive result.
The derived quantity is 1.91 A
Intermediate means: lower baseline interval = 2.99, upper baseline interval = 3.05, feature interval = 2.87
